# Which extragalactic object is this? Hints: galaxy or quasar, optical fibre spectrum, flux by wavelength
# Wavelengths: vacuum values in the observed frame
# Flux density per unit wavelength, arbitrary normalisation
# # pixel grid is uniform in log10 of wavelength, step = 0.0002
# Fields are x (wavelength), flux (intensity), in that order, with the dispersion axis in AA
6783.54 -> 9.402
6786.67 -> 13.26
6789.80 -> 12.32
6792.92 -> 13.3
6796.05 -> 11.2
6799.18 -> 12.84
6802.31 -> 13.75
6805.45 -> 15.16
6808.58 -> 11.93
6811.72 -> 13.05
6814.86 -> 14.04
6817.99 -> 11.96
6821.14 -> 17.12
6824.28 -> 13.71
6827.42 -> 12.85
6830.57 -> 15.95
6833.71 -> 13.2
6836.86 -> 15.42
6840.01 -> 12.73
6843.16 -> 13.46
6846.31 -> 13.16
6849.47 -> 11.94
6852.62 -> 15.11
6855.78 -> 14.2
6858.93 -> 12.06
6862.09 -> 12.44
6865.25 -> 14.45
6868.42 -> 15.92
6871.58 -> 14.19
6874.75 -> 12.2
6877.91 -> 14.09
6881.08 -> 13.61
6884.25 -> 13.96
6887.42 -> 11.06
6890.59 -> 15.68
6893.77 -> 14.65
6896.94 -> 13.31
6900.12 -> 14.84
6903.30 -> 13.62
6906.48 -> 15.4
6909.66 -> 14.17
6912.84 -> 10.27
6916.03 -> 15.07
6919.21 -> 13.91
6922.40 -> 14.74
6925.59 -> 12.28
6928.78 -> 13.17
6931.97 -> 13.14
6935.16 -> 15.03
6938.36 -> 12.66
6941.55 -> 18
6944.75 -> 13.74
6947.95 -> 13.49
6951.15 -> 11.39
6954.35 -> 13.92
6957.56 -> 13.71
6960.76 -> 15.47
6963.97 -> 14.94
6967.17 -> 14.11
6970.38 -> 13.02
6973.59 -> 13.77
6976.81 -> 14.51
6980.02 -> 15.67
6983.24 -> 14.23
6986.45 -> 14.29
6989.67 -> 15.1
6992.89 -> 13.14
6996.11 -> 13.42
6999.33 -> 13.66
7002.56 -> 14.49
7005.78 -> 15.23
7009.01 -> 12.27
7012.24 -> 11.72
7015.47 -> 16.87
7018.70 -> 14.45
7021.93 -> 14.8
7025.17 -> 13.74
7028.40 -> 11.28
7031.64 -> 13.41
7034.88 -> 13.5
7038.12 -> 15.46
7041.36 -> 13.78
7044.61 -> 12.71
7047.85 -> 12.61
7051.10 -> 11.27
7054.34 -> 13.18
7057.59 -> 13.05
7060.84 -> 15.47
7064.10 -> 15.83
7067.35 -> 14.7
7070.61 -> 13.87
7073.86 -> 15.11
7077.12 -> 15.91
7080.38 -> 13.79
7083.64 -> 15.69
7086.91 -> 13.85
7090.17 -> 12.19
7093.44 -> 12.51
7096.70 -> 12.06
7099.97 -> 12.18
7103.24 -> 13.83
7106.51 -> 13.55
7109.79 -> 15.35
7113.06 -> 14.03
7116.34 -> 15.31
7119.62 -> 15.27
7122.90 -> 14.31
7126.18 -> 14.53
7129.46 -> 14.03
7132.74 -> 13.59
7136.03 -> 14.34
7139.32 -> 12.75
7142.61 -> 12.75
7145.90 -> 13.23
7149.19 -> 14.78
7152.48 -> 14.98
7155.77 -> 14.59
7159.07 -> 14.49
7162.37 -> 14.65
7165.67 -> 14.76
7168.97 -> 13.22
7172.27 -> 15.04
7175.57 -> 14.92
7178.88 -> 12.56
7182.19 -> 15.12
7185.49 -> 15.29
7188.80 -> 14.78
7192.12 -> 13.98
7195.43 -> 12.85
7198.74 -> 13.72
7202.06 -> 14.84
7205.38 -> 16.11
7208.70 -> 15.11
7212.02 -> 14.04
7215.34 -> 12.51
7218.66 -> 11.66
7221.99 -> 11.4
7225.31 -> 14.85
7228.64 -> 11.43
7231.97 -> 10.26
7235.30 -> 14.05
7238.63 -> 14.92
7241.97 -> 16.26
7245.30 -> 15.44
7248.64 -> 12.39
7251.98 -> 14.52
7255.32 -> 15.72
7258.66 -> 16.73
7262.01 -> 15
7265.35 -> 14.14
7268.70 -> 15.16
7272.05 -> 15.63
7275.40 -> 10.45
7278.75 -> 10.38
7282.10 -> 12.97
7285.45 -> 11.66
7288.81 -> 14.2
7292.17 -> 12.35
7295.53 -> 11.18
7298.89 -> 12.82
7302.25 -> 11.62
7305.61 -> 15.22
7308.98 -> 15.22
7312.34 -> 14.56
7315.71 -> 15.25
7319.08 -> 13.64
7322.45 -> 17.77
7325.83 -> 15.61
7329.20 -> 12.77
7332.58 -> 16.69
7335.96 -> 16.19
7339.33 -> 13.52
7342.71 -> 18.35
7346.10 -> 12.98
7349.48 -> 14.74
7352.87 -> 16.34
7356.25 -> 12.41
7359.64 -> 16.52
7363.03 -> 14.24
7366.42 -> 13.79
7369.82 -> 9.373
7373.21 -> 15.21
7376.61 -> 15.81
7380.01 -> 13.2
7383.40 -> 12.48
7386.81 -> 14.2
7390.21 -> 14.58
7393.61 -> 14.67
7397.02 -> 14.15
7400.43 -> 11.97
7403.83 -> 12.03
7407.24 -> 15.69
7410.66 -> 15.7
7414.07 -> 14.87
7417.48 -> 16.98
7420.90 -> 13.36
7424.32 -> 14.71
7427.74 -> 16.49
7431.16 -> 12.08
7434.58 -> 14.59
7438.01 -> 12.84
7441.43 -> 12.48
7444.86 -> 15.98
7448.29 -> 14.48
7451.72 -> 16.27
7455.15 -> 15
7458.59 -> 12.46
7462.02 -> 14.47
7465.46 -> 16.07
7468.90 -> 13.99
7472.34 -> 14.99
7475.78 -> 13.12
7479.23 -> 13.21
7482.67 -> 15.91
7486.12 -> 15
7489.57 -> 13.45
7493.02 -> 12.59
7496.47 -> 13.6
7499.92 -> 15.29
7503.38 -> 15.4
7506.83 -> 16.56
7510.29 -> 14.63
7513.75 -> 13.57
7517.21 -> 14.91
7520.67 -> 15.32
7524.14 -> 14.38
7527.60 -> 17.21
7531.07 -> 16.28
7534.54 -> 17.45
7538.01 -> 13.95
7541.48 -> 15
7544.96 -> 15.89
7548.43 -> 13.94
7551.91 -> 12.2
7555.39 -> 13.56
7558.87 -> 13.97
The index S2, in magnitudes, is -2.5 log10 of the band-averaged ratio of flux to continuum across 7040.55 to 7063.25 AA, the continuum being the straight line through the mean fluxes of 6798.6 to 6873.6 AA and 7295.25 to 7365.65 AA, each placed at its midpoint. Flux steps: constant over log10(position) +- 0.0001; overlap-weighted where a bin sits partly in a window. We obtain 0.08 mag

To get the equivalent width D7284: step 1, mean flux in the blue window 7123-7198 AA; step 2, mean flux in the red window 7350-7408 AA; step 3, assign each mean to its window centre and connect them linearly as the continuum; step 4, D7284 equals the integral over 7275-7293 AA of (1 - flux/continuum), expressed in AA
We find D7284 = 2.5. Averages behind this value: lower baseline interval 14.1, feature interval 12.1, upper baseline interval 13.9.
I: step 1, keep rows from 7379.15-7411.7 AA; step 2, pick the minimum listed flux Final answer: 11.97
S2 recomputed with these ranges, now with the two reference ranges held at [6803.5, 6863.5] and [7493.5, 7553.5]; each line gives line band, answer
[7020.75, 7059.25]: 0.067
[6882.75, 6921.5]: -0.004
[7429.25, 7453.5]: 0.053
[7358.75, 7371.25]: 0.102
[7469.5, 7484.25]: 0.047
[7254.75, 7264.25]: -0.090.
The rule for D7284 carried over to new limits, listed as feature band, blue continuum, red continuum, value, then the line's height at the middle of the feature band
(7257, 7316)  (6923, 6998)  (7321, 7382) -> 4.3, 14.6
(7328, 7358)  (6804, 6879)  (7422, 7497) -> -1.6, 14.2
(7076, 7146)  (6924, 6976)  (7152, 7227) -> 0.9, 14.1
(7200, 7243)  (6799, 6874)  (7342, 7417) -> 1.5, 14.1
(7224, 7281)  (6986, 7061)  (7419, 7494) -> 0.2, 14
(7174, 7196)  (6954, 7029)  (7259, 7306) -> -1.4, 13.4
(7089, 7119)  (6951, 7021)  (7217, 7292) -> 0.8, 13.9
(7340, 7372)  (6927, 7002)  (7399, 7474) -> 0.2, 14.4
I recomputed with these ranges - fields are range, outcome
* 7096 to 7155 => 12.06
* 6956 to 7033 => 11.28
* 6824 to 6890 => 11.06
